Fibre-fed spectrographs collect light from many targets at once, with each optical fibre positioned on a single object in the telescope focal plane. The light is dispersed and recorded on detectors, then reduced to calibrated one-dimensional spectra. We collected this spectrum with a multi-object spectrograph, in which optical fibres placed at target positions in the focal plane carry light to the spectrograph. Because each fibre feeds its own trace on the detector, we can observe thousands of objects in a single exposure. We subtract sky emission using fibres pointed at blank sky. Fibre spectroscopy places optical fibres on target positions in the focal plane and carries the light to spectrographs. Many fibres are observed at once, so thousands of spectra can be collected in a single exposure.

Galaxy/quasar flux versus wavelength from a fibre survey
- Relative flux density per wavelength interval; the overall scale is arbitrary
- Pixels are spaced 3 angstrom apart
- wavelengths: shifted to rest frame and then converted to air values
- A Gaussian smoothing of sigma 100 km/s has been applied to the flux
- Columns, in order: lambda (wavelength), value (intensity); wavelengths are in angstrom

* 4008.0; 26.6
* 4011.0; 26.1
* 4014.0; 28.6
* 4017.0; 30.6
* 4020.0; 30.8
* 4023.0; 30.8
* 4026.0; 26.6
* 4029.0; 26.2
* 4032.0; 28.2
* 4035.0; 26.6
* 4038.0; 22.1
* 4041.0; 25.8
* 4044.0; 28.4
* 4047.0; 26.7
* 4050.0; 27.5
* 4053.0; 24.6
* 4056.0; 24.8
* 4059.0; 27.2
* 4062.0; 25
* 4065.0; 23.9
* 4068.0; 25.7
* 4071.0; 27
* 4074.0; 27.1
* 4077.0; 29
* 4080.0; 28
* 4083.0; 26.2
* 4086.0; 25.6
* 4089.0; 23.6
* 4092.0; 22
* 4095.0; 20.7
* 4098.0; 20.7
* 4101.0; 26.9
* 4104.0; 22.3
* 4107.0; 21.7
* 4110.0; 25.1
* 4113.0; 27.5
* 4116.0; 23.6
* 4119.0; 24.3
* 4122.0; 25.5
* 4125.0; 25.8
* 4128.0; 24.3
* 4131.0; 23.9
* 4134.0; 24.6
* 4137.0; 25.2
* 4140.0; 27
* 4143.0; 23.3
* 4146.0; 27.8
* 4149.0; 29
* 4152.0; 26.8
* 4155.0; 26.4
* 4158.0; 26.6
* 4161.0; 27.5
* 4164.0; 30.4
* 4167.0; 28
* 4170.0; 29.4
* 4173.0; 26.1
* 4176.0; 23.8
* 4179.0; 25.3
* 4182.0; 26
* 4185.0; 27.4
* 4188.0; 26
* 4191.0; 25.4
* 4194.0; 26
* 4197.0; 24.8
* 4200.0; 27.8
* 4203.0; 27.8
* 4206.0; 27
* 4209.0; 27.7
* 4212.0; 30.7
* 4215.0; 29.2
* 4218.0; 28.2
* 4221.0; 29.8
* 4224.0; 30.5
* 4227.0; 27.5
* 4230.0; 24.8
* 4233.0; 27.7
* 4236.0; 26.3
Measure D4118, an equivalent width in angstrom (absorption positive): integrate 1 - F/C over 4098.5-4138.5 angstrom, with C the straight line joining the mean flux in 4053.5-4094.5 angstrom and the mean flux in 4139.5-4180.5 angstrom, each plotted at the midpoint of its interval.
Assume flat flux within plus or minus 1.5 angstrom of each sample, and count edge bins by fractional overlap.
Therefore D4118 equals 2.7 angstrom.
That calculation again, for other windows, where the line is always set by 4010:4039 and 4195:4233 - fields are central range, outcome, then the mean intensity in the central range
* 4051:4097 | 4.12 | 25.3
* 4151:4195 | 1.83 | 26.7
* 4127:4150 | 1.89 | 25.6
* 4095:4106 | 1.97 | 22.9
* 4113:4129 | 1.66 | 25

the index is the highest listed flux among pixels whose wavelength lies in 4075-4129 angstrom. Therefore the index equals 29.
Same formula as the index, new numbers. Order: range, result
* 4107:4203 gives 30.4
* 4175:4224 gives 30.7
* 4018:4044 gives 30.8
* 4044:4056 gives 28.4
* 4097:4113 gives 27.5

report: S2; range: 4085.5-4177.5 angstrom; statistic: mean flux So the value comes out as 25.3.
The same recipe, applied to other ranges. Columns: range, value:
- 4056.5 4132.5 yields 24.9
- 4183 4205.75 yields 26.5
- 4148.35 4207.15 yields 26.8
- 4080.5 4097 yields 23.8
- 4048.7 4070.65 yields 25.6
